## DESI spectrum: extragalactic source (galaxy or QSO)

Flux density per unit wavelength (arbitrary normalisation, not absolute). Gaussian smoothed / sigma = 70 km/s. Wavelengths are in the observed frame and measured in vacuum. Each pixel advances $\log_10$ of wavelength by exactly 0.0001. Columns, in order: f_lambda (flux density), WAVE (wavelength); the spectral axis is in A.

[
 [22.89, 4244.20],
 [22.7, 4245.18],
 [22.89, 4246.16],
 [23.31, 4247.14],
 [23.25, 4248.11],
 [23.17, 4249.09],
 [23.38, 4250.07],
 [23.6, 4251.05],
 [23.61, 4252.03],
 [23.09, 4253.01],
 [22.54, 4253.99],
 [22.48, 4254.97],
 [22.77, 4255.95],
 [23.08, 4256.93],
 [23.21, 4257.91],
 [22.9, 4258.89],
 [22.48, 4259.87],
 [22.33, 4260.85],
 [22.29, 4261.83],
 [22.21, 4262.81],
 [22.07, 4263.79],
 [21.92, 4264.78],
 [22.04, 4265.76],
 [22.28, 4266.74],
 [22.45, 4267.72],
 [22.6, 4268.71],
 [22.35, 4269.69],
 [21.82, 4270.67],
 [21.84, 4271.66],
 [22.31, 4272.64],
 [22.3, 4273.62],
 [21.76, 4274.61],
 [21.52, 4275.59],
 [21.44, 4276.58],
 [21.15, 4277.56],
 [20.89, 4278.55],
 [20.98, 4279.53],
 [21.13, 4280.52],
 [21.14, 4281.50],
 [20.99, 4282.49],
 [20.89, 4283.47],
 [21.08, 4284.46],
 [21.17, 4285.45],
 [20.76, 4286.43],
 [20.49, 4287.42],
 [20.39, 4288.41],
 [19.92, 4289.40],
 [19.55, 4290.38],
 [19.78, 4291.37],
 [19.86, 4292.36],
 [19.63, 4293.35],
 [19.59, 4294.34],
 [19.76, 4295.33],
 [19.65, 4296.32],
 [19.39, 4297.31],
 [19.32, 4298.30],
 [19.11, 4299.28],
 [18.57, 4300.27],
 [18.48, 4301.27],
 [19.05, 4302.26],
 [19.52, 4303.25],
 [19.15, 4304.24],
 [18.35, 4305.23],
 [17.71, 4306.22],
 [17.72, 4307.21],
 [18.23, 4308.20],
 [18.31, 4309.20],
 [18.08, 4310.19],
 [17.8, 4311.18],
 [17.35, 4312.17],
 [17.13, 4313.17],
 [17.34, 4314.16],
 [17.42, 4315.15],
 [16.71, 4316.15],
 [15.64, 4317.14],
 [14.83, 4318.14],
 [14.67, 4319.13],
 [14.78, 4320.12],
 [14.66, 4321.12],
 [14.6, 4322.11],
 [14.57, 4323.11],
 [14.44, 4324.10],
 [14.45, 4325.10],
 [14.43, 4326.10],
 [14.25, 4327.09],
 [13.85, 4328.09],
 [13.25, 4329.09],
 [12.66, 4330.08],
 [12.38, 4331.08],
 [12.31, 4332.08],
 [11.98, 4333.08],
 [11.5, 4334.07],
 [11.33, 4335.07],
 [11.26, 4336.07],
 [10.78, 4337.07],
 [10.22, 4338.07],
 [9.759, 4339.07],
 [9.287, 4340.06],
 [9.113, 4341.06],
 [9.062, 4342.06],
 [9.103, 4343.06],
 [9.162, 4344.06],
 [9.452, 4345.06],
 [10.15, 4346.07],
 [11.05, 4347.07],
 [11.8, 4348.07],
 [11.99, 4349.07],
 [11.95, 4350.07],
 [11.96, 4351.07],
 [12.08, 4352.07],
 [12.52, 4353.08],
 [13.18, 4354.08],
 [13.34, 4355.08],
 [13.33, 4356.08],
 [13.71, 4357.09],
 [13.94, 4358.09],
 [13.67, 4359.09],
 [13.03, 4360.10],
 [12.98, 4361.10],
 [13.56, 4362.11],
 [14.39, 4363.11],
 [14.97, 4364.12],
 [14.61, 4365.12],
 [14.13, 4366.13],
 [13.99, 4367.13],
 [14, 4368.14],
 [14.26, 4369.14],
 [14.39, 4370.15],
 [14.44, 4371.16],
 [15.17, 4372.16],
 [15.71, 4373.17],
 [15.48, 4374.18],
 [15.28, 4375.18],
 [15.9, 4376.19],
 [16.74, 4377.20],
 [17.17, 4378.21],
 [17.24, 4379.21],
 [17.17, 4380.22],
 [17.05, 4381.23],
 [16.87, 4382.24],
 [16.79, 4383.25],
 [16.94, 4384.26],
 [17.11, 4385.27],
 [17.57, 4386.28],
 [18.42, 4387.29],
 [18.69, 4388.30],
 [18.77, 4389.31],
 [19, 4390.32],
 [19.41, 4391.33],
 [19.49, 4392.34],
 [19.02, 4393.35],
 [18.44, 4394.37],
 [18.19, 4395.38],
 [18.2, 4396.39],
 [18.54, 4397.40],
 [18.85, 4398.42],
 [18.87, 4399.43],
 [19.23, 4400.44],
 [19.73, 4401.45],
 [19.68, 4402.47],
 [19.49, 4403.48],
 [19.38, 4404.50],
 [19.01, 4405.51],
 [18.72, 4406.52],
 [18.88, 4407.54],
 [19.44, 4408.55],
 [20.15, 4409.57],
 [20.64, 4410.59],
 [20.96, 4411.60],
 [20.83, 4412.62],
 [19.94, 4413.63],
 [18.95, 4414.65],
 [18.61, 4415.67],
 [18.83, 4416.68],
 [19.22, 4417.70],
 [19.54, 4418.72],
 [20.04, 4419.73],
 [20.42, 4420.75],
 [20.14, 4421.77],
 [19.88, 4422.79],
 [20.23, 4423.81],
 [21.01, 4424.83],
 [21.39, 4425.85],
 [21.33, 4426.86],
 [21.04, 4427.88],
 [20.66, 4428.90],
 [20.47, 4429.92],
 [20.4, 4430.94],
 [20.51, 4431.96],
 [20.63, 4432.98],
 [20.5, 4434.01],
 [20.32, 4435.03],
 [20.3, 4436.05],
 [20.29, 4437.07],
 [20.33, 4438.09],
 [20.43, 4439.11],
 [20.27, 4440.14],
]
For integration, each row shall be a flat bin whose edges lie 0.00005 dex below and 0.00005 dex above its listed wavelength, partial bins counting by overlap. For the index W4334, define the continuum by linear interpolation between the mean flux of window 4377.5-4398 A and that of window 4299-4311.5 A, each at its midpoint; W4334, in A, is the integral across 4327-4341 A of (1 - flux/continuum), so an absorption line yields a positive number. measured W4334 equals 5.1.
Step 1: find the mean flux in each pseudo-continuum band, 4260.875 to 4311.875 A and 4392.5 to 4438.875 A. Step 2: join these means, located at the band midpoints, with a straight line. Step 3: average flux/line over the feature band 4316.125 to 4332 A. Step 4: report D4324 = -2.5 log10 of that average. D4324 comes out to 0.38 mag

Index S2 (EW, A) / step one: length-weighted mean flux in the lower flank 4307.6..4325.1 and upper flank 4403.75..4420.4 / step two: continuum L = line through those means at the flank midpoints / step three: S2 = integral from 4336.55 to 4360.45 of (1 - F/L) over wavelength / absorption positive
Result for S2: 8.2 A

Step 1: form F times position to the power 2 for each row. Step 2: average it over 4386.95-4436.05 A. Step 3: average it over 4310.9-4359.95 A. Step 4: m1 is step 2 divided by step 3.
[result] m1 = 1.6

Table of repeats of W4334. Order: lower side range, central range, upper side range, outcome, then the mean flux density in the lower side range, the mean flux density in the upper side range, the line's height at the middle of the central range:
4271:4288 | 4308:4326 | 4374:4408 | 3.7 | 21.3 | 18.1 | 20.2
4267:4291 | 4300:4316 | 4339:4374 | 0.0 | 21.3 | 12.6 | 18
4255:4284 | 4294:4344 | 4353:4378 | 8.3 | 22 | 14.3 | 18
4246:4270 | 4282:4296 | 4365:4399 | 0.7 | 22.7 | 16.9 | 21.3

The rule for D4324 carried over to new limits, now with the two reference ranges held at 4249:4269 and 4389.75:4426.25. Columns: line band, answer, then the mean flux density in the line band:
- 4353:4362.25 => 0.469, 13.4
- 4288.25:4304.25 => 0.128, 19.4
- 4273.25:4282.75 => 0.048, 21.3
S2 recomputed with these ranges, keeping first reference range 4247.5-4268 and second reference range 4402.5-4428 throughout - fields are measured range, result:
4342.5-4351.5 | 4.4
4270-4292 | 1.2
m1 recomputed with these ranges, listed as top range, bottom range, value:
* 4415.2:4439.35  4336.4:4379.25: 1.62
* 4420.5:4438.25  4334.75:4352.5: 2.03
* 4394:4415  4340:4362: 1.69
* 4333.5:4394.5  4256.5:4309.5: 0.71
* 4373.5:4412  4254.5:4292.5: 0.90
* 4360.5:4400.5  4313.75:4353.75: 1.36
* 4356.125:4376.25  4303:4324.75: 0.88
